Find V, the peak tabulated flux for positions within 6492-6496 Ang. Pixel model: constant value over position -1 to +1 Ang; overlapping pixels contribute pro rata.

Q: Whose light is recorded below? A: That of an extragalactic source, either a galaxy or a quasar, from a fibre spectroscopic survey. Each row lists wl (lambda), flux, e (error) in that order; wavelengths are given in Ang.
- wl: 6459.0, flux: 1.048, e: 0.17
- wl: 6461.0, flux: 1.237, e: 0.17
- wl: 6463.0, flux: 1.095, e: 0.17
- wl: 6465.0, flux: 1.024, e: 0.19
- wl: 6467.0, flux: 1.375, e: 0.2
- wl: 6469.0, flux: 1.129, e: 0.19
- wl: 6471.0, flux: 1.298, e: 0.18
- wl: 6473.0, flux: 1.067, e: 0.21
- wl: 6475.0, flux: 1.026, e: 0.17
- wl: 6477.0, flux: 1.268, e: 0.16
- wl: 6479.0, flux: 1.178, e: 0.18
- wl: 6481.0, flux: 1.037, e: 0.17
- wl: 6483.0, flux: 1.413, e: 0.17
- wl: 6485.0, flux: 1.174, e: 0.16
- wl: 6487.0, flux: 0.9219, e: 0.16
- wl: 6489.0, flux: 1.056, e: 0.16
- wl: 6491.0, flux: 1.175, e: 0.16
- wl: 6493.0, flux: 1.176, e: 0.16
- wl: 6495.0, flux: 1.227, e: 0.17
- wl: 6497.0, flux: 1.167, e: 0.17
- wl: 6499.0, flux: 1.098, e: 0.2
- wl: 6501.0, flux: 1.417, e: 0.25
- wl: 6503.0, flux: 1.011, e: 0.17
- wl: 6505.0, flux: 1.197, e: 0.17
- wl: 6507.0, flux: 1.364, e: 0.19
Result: 1.227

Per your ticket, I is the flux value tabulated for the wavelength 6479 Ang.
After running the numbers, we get 1.178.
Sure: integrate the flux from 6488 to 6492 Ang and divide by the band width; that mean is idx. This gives 1.12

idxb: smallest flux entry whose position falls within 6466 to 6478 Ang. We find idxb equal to 1.026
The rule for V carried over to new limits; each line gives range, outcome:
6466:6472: 1.375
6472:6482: 1.268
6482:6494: 1.413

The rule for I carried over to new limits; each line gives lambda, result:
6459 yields 1.048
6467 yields 1.375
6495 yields 1.227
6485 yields 1.174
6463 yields 1.095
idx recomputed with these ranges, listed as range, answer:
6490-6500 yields 1.17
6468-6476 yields 1.13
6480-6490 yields 1.12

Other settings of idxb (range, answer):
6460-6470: 1.024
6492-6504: 1.011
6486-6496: 0.9219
